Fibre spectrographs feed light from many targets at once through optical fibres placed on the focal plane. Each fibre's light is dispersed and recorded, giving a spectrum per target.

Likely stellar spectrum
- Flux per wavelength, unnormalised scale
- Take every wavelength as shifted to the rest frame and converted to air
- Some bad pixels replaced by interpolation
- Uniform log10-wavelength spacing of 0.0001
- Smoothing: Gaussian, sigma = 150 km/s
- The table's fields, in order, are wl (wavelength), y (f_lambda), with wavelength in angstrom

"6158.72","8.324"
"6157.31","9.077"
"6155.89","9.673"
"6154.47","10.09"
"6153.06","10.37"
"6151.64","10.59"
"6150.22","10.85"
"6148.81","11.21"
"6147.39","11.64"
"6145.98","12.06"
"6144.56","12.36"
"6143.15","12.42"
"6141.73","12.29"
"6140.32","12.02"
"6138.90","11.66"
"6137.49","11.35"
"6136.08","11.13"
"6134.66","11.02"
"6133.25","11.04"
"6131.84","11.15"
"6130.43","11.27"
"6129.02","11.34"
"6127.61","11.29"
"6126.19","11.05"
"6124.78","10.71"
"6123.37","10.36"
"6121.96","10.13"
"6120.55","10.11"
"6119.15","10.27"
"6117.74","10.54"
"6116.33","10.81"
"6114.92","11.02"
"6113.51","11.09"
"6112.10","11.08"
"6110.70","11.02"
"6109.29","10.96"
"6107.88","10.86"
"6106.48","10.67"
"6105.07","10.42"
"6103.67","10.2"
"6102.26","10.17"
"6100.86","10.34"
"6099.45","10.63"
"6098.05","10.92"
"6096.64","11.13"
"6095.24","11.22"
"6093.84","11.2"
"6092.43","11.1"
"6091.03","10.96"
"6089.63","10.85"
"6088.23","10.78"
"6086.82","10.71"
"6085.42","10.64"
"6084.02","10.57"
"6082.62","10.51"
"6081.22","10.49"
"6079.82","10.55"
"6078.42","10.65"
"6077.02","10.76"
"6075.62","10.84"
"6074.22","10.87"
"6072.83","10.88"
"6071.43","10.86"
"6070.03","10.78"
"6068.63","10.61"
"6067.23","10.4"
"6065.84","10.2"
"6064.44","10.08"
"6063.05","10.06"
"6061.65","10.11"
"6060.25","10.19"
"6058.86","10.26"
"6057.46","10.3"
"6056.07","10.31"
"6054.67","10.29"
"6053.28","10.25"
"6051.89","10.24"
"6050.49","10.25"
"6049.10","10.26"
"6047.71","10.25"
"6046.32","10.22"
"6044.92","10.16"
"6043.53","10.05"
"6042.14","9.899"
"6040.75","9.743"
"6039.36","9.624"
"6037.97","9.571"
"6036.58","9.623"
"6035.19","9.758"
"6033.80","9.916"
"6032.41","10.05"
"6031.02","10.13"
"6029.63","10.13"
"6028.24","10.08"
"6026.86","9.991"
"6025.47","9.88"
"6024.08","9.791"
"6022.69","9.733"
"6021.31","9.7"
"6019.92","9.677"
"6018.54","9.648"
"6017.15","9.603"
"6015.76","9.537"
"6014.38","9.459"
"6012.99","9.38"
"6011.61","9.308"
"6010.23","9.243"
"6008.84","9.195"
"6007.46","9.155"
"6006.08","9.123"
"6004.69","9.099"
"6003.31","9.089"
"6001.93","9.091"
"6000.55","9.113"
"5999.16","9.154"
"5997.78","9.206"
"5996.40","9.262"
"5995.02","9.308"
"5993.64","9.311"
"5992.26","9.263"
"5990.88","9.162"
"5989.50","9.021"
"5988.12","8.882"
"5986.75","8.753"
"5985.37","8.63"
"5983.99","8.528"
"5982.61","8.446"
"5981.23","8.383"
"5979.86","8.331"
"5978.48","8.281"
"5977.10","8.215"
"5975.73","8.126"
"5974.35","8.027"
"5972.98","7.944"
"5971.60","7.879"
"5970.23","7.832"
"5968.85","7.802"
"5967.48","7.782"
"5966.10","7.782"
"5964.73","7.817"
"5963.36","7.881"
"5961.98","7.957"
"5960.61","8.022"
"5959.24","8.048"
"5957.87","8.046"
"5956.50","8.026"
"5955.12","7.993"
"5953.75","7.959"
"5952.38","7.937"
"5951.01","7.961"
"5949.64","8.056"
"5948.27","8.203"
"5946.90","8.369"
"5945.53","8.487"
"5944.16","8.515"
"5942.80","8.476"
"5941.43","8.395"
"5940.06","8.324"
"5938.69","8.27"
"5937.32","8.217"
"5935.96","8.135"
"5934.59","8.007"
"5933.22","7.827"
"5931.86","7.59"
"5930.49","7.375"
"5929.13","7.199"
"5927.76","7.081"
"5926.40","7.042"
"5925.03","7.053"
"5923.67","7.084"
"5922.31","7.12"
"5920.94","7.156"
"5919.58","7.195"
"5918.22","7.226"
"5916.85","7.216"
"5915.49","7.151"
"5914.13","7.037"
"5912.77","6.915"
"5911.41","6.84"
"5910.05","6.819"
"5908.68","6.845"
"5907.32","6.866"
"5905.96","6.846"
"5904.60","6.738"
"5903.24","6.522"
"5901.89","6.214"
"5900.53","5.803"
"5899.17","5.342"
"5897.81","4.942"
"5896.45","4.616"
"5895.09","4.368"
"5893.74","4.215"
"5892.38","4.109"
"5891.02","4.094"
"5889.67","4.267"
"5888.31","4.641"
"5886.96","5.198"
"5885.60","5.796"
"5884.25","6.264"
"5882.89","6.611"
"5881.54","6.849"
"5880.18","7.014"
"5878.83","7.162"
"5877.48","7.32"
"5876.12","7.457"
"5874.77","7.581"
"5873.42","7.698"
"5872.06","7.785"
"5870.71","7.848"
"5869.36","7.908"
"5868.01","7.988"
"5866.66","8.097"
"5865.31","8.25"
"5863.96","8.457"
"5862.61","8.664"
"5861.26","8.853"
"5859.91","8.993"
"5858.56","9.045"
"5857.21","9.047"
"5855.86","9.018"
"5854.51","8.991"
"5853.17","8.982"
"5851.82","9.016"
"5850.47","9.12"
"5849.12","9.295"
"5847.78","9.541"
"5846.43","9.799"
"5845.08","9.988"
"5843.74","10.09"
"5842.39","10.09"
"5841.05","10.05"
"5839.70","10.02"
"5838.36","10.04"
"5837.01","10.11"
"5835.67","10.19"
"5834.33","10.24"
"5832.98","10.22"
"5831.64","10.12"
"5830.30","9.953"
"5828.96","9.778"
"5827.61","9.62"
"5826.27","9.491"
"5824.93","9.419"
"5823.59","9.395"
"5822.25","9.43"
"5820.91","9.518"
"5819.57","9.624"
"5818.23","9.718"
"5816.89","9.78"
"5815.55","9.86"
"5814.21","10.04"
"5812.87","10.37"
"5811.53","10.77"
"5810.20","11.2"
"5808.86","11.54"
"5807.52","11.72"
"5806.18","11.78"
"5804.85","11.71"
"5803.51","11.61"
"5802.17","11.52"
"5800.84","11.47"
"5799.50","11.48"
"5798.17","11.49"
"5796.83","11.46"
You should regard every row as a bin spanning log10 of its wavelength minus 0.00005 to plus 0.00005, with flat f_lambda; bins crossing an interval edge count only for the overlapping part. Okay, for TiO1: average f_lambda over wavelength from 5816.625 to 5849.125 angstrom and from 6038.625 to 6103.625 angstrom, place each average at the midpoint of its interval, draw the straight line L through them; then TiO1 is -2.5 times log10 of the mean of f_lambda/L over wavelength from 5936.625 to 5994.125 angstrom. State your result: 0.23 mag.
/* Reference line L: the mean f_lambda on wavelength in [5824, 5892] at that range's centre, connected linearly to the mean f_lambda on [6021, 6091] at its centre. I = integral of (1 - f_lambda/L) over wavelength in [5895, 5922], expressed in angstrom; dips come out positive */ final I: 7.3 angstrom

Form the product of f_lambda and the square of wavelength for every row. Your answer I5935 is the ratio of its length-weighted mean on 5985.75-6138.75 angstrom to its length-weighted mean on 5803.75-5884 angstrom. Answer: 1.19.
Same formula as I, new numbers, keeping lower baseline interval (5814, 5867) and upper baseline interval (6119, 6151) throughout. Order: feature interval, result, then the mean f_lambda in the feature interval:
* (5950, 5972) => 5.0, 7.92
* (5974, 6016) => 6.0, 8.94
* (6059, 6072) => 0.6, 10.4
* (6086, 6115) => 0.6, 10.8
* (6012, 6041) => 2.3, 9.76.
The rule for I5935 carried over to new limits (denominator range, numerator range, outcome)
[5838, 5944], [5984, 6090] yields 1.39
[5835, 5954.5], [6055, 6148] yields 1.53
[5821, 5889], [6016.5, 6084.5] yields 1.26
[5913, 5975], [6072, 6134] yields 1.46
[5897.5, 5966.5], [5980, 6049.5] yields 1.30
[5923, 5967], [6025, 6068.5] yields 1.32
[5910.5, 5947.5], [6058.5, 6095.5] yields 1.47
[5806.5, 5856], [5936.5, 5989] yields 0.86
